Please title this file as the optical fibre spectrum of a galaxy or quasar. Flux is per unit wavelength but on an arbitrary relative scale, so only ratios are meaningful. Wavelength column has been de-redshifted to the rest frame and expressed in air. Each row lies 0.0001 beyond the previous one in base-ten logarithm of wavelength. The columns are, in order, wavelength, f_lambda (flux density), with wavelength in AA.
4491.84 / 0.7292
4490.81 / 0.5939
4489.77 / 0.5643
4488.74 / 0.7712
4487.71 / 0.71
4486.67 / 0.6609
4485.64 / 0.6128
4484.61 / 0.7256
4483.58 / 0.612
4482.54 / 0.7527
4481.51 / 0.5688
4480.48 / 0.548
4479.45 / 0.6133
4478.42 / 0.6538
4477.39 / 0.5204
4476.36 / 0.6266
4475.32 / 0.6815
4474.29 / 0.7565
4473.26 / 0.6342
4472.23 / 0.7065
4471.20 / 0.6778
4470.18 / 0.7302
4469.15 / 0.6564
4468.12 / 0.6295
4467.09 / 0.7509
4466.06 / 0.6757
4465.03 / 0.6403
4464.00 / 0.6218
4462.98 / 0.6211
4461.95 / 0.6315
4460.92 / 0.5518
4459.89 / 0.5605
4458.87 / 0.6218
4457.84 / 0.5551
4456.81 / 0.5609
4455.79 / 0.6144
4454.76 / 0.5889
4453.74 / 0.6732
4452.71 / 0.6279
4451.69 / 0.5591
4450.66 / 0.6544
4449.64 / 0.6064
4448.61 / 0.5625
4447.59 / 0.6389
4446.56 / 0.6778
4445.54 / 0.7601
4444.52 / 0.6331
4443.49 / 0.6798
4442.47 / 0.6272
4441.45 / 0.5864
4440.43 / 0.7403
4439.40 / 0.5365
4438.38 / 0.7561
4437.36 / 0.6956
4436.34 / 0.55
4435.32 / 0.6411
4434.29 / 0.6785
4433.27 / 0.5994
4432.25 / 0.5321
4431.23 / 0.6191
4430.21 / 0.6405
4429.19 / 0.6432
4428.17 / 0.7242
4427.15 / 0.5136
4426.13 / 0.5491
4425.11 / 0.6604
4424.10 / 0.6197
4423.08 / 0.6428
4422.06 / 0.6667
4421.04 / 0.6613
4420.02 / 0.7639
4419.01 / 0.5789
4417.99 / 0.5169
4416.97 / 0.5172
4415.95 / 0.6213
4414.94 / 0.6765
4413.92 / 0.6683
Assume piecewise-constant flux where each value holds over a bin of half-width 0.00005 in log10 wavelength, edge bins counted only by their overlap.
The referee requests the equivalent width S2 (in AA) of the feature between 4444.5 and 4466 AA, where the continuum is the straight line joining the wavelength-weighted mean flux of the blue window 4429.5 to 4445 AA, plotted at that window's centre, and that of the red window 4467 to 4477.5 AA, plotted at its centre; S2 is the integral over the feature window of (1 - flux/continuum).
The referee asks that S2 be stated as 1.17 AA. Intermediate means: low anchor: 0.634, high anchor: 0.672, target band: 0.618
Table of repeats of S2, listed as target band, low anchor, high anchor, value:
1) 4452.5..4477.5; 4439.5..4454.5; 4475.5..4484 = -0.5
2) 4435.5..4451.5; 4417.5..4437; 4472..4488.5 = -0.4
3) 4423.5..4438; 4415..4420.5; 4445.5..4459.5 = -0.3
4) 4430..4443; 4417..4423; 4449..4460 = -0.3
